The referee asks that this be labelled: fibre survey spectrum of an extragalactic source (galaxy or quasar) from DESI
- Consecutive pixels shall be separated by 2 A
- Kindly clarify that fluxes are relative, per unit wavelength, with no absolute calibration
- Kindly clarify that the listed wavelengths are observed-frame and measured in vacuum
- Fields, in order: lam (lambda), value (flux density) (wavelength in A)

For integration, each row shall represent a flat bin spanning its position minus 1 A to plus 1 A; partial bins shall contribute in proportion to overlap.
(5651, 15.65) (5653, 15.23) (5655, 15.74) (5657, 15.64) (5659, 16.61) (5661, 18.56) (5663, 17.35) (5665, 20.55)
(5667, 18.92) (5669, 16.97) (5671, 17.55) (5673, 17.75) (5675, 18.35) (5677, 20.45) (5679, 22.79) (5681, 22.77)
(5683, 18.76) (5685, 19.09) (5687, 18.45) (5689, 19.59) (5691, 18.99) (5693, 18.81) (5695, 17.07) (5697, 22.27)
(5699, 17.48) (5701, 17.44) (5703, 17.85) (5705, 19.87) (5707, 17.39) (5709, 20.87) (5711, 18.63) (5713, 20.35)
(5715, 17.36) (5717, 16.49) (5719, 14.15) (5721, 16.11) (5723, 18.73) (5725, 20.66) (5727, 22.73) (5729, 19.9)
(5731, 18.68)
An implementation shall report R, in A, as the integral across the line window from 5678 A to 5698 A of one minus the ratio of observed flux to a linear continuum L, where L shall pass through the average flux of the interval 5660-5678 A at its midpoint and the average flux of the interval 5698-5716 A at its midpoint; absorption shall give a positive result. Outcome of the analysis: -1.43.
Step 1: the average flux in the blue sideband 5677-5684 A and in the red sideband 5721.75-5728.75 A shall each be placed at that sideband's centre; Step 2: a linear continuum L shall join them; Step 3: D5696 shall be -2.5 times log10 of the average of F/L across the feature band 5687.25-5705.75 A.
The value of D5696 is 0.121 mag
